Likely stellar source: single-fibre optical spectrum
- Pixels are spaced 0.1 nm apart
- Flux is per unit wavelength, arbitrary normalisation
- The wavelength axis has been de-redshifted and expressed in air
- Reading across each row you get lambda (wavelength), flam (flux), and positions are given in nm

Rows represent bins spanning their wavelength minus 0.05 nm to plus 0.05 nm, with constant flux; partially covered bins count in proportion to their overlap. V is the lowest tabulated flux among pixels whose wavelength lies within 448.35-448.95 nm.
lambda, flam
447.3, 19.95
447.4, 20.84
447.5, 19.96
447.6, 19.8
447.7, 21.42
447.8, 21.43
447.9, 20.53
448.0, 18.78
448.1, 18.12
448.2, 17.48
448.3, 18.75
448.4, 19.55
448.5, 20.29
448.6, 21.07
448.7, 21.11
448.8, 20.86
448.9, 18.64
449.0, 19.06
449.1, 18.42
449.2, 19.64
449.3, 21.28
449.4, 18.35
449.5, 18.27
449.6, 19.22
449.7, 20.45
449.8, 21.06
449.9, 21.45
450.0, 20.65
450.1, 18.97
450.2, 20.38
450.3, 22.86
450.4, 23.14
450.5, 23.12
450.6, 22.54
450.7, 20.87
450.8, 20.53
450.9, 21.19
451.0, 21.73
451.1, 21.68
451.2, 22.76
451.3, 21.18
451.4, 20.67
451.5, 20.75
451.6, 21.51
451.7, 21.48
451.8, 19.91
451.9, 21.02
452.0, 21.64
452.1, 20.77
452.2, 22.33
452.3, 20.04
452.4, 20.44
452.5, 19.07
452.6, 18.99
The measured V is 18.64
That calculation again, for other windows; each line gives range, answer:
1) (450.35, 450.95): 20.53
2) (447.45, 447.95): 19.8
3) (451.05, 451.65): 20.67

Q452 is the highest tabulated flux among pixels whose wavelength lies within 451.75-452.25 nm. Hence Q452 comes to 22.33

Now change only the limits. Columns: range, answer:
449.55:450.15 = 21.45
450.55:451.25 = 22.76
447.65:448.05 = 21.43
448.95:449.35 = 21.28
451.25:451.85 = 21.51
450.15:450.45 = 23.14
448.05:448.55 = 20.29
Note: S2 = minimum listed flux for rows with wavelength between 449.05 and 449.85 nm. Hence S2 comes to 18.27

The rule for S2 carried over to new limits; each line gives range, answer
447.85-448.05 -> 18.78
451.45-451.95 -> 19.91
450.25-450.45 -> 22.86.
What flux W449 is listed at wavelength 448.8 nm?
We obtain 20.86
